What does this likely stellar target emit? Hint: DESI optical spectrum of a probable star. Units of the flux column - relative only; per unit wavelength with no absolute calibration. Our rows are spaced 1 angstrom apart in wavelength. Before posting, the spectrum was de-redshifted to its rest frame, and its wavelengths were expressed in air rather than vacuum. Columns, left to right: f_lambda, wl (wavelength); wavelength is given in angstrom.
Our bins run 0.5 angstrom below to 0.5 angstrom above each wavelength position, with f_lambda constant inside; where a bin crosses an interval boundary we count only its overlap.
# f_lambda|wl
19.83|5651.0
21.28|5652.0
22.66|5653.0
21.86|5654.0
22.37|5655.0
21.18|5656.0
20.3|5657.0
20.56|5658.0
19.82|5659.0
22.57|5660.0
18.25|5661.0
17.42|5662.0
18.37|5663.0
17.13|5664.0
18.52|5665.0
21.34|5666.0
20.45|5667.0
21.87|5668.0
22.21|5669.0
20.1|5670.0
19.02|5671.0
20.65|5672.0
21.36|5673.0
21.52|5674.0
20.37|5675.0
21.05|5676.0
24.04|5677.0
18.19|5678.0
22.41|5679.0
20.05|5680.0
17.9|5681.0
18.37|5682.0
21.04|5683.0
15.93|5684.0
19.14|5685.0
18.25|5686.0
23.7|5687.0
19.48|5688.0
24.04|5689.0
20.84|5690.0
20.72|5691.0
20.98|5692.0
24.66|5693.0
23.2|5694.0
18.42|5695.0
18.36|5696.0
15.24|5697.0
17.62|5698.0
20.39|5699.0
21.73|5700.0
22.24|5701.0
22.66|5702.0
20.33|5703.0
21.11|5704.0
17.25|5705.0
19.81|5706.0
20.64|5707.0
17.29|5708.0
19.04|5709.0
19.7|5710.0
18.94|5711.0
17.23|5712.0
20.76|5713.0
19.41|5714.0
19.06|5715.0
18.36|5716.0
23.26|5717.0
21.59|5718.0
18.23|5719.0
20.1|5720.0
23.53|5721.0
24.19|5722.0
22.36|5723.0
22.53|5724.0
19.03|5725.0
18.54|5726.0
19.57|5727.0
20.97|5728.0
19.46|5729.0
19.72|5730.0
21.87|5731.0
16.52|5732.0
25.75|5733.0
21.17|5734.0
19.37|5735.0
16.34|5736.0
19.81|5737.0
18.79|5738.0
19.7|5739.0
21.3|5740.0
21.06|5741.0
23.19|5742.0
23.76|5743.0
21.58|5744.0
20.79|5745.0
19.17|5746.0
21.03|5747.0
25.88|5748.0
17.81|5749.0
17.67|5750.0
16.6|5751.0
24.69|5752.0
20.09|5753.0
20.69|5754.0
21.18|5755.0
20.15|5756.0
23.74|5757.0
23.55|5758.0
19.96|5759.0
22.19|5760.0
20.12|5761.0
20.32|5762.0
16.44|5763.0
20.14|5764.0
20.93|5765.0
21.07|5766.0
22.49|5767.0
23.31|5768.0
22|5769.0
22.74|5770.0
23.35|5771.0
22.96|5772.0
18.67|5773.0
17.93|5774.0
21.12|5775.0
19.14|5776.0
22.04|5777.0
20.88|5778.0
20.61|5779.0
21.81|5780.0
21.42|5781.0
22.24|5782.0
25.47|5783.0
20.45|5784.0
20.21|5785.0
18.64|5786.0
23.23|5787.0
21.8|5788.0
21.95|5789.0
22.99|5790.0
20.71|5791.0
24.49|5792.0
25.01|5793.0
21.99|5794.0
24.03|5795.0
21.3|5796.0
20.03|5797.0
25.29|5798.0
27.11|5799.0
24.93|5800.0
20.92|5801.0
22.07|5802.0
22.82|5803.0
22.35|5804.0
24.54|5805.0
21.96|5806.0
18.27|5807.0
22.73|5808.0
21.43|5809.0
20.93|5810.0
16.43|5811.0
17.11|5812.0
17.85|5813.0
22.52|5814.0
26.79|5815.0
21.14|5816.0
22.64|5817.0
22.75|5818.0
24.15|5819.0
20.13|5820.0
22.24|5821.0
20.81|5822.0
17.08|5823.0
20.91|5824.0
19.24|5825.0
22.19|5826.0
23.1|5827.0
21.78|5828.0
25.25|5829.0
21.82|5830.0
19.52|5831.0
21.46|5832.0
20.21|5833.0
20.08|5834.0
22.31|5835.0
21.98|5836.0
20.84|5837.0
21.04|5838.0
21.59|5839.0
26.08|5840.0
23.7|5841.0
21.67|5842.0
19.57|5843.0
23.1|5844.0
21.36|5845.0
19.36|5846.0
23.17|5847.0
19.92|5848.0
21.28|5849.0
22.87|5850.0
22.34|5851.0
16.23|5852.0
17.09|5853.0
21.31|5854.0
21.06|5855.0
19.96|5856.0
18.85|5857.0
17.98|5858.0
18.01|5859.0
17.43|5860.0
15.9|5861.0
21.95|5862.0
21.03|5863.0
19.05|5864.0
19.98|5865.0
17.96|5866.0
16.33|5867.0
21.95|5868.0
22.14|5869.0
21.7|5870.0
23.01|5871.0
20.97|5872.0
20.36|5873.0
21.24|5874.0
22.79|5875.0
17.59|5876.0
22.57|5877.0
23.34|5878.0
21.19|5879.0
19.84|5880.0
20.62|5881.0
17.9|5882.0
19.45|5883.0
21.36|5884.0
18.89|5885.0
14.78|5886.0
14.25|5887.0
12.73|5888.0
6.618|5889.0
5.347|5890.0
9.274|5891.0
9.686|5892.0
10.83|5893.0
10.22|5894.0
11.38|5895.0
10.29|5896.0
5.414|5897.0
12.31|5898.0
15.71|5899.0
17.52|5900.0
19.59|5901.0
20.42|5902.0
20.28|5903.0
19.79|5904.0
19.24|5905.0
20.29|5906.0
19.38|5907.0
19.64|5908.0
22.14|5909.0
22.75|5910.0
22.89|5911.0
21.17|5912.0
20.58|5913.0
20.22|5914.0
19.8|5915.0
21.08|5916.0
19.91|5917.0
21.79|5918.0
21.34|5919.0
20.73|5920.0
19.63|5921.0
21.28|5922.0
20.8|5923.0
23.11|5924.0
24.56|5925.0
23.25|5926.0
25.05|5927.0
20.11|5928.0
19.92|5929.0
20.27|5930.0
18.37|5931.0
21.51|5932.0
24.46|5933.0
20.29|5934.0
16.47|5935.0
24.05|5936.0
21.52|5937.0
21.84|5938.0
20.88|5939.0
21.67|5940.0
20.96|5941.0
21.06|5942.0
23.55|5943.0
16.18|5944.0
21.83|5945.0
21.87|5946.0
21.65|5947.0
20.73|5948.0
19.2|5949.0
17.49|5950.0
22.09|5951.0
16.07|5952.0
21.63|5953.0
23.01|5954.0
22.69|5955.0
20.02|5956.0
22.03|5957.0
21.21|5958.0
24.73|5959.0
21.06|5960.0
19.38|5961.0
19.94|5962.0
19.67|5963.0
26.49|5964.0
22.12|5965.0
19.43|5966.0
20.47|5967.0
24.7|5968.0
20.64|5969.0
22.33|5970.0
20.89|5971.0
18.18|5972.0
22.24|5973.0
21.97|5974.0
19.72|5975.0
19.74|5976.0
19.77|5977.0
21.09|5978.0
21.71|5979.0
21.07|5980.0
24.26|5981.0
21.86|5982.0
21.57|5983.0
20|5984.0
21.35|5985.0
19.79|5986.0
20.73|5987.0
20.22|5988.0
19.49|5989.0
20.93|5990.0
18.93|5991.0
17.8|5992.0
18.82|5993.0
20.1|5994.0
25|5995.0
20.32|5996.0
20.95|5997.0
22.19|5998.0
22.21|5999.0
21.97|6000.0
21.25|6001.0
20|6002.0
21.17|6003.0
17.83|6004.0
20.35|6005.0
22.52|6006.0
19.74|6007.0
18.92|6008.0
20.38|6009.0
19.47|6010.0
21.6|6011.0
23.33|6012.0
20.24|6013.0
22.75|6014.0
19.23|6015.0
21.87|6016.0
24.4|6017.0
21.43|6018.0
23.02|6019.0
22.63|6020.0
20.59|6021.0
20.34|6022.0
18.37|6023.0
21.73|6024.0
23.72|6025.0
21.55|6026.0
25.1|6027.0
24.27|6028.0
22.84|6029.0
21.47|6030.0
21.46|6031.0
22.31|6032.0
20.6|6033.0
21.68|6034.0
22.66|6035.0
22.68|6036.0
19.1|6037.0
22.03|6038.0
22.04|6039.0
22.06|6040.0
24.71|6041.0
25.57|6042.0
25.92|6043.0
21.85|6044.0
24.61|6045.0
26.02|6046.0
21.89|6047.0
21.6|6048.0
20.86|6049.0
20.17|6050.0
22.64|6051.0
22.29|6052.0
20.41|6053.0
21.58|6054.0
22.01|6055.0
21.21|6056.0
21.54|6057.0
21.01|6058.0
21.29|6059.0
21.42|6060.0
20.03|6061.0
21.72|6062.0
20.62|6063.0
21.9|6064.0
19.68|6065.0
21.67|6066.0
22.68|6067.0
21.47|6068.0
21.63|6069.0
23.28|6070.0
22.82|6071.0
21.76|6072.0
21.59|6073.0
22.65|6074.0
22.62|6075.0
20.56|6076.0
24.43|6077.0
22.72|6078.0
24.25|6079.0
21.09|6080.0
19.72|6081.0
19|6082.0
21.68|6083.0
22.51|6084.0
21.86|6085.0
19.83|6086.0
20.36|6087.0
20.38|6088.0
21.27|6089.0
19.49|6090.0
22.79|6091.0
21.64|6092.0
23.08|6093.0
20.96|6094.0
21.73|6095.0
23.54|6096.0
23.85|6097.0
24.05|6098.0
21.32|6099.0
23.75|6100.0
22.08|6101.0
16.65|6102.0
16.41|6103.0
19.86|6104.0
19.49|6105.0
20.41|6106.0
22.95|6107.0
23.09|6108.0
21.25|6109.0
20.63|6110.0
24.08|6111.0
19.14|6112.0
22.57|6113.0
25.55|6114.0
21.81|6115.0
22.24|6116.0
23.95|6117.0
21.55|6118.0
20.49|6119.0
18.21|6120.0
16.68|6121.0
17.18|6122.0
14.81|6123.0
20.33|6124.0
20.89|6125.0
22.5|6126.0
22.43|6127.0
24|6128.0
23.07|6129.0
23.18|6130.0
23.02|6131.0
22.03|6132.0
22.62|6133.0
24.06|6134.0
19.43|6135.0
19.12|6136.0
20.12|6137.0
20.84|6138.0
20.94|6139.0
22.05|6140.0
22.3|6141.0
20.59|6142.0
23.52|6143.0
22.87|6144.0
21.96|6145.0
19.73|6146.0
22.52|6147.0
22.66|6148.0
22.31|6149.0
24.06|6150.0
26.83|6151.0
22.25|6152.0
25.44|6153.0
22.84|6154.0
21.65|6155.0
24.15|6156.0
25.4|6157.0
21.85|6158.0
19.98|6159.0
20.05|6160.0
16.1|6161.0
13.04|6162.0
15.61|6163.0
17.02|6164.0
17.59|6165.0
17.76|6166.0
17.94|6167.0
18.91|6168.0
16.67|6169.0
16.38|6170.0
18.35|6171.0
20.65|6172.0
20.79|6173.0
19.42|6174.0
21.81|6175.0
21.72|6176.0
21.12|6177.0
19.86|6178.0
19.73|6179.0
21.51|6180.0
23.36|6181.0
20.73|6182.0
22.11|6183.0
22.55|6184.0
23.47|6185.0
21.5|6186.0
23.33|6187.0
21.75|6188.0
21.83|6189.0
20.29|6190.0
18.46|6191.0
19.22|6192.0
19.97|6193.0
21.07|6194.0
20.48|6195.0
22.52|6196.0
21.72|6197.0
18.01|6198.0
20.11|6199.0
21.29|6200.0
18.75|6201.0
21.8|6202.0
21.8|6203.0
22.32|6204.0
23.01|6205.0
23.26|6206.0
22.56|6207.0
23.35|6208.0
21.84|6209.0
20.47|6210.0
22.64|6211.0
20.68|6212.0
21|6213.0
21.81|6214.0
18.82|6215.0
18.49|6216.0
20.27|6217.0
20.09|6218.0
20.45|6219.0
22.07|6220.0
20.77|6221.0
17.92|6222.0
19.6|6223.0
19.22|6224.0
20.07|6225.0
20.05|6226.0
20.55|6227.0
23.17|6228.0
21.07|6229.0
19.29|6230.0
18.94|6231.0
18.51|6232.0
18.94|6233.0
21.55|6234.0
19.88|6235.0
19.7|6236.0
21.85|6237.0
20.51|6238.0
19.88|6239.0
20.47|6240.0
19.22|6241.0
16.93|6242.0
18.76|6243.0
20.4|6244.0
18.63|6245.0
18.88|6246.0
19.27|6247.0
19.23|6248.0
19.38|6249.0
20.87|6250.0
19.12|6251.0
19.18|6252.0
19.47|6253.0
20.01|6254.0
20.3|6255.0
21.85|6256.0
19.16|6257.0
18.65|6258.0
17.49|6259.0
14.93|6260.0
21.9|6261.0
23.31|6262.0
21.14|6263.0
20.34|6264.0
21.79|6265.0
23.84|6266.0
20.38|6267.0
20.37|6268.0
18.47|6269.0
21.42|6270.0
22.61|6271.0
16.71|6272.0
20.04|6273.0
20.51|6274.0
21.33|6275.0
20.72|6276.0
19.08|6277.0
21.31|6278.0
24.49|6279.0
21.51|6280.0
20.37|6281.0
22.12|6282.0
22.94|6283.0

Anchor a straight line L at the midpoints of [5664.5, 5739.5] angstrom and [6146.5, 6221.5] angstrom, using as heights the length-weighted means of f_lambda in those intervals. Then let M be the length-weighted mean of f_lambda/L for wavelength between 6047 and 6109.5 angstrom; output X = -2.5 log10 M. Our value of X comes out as -0.04 mag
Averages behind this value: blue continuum 20.3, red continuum 20.9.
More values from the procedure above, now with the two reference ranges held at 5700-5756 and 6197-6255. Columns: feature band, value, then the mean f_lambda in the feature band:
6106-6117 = -0.10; 22.3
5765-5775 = -0.06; 21.6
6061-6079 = -0.09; 22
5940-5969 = -0.04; 21.1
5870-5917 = 0.16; 17.6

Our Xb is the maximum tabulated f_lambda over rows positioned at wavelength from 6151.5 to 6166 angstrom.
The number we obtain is 25.44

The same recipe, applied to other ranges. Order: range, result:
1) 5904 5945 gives 25.05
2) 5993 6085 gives 26.02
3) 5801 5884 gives 26.79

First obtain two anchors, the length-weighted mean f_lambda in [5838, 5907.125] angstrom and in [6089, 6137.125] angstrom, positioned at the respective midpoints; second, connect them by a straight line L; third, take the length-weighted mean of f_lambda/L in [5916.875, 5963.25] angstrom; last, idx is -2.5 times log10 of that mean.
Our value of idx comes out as -0.101 mag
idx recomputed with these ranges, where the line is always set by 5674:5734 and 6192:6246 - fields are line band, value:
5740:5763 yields -0.04 mag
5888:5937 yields 0.12 mag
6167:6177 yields 0.06 mag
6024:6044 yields -0.11 mag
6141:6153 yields -0.12 mag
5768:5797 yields -0.07 mag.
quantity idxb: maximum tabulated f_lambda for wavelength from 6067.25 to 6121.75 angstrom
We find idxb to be 25.55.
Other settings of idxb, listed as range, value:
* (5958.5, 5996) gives 26.49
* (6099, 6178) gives 26.83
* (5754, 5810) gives 27.11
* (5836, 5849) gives 26.08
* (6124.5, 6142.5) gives 24.06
